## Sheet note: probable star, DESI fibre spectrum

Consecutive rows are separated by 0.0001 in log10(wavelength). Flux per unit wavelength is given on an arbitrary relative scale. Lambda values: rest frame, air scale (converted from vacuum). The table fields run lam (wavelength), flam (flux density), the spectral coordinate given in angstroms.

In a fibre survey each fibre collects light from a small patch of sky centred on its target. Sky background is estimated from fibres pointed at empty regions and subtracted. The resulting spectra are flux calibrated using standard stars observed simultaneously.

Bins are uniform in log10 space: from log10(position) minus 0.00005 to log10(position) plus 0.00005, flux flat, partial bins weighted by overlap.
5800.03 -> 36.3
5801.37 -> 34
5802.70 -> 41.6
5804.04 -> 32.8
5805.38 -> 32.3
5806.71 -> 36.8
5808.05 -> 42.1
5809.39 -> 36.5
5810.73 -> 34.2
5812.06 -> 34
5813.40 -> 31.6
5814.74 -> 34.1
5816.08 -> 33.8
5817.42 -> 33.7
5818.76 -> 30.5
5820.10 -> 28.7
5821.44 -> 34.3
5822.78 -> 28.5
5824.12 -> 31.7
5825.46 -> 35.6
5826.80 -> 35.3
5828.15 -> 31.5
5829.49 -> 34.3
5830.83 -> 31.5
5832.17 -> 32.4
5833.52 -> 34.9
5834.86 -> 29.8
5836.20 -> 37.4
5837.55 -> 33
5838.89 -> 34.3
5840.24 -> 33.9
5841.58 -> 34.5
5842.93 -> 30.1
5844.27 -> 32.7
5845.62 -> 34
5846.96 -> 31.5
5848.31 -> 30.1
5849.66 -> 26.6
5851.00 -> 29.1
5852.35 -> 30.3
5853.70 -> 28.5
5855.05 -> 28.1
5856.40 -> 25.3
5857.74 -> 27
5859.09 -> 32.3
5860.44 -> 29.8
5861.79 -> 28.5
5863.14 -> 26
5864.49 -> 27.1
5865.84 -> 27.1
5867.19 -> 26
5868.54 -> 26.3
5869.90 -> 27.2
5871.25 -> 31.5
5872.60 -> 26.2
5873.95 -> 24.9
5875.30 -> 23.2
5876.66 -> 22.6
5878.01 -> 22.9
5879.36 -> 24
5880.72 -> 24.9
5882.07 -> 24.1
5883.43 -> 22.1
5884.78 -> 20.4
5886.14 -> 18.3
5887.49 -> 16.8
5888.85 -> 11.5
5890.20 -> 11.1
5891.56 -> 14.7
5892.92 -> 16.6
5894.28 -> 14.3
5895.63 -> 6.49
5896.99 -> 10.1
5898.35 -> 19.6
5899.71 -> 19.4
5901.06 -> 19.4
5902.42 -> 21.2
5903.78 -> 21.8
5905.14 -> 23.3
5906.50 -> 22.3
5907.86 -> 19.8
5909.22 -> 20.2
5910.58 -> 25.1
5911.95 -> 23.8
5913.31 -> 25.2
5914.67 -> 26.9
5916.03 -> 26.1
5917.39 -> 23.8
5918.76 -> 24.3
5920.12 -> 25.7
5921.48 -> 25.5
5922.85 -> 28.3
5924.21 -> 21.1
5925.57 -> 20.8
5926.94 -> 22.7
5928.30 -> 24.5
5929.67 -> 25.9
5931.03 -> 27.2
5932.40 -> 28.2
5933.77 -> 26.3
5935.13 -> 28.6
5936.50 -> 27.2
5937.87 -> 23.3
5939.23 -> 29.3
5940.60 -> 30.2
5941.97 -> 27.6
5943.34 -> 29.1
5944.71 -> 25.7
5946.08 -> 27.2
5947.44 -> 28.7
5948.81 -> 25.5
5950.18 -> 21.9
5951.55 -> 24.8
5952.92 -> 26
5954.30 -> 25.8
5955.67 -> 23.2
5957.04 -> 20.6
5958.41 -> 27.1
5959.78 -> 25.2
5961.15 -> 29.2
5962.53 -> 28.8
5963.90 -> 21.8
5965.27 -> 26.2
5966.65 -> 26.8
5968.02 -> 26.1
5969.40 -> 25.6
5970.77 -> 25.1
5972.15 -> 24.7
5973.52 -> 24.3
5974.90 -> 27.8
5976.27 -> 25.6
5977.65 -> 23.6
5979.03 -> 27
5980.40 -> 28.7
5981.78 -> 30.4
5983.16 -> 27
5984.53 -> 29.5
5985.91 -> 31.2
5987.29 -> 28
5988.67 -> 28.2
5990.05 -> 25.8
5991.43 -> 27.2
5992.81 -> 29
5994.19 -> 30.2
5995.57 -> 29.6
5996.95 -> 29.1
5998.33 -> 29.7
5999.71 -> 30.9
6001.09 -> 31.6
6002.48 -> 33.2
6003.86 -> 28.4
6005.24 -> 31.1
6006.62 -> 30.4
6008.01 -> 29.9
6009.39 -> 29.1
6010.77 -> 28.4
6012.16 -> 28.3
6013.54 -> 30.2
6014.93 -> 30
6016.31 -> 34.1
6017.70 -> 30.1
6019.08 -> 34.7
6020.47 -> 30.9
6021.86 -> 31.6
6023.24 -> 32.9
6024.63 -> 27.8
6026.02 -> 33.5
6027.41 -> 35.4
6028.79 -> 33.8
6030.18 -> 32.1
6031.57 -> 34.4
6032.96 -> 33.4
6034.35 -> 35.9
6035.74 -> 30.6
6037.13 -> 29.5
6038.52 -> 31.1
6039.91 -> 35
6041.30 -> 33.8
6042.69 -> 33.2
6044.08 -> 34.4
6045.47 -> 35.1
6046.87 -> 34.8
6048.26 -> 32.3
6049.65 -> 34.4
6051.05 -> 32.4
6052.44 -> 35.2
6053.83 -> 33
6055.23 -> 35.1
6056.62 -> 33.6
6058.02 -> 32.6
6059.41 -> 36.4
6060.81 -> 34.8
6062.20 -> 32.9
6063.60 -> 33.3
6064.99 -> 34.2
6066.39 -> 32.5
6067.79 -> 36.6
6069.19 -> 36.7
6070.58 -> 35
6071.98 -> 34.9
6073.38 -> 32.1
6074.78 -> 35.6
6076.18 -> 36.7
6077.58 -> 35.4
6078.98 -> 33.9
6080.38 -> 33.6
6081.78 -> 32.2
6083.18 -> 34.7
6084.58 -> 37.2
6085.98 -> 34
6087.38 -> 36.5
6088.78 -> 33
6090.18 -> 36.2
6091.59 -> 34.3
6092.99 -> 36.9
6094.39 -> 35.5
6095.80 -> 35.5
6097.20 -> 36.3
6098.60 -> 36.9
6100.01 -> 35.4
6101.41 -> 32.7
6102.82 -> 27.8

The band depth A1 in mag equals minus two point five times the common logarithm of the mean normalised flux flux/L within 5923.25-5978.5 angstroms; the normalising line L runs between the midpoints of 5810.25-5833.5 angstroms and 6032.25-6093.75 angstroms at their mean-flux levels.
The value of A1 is 0.286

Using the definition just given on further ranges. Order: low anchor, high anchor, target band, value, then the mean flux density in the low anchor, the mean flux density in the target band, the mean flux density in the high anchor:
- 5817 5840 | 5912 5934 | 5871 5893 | 0.342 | 32.8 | 20.8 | 25.1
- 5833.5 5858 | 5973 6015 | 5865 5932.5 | 0.343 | 31.1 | 22.1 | 28.8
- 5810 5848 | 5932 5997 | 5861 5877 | 0.175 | 32.9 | 26.5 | 26.8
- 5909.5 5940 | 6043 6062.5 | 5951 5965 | 0.097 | 25.4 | 25.3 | 34.1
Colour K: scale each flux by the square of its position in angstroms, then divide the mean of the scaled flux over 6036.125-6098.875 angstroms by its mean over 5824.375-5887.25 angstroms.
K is 1.28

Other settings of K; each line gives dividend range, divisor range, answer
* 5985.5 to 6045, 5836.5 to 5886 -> 1.18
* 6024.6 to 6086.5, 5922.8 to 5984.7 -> 1.35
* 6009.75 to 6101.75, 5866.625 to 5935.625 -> 1.60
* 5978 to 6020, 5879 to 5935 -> 1.43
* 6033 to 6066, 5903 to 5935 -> 1.44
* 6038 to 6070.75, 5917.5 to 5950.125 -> 1.36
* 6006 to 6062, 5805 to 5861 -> 1.08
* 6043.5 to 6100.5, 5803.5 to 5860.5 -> 1.16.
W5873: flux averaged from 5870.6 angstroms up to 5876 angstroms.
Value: 26.4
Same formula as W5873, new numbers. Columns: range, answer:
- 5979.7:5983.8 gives 28.7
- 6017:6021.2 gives 31.9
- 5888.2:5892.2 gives 12.4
